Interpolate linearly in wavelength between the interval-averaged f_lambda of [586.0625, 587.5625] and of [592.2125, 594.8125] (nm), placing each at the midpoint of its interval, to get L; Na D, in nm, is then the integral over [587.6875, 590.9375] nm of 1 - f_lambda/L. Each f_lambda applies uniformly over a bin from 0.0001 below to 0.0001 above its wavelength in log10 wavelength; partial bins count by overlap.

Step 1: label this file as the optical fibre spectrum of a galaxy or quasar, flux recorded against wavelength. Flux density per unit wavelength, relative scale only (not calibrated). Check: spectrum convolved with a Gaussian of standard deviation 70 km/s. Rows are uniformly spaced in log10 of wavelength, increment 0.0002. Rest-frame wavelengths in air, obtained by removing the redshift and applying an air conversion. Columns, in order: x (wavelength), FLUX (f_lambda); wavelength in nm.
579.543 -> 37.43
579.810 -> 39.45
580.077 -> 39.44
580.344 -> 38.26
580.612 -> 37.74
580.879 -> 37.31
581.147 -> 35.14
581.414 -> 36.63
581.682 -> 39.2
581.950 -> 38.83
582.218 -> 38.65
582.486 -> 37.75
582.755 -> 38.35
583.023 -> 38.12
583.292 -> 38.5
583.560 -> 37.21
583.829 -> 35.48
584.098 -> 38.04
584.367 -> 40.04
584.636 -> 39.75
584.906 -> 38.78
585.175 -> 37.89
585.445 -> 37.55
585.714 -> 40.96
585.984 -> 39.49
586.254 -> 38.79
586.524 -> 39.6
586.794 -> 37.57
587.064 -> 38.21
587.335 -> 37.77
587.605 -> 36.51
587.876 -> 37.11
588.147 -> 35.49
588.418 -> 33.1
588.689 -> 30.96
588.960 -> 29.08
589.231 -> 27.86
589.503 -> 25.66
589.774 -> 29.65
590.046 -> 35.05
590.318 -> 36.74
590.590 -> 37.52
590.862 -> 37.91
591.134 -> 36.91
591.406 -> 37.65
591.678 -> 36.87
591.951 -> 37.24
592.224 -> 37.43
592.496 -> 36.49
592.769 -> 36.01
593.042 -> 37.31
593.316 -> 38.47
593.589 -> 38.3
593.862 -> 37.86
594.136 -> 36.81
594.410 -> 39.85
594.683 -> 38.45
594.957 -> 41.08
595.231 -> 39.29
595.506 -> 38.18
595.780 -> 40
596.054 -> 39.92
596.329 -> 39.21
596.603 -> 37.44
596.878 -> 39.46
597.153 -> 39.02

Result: 0.44 nm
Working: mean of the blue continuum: 38.3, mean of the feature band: 33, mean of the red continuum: 37.7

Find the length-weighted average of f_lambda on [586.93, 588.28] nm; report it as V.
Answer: 37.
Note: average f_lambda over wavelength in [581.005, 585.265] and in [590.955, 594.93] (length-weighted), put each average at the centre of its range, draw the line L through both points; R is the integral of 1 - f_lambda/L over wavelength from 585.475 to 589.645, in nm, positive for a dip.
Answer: 0.29 nm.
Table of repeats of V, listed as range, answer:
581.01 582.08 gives 37.4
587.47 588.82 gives 34.6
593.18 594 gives 38.2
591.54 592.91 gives 36.8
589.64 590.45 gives 33.8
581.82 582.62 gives 38.4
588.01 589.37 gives 31.3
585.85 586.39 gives 39.1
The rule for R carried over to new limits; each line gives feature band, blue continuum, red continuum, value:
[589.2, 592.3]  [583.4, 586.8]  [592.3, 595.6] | 0.28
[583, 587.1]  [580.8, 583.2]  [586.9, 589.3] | -0.29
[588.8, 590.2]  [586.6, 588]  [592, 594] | 0.30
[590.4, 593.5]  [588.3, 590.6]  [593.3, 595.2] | -0.18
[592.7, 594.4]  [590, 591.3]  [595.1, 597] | 0.02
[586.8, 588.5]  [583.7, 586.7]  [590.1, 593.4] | 0.07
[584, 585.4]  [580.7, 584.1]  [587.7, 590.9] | -0.11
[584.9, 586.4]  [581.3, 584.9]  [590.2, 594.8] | -0.04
